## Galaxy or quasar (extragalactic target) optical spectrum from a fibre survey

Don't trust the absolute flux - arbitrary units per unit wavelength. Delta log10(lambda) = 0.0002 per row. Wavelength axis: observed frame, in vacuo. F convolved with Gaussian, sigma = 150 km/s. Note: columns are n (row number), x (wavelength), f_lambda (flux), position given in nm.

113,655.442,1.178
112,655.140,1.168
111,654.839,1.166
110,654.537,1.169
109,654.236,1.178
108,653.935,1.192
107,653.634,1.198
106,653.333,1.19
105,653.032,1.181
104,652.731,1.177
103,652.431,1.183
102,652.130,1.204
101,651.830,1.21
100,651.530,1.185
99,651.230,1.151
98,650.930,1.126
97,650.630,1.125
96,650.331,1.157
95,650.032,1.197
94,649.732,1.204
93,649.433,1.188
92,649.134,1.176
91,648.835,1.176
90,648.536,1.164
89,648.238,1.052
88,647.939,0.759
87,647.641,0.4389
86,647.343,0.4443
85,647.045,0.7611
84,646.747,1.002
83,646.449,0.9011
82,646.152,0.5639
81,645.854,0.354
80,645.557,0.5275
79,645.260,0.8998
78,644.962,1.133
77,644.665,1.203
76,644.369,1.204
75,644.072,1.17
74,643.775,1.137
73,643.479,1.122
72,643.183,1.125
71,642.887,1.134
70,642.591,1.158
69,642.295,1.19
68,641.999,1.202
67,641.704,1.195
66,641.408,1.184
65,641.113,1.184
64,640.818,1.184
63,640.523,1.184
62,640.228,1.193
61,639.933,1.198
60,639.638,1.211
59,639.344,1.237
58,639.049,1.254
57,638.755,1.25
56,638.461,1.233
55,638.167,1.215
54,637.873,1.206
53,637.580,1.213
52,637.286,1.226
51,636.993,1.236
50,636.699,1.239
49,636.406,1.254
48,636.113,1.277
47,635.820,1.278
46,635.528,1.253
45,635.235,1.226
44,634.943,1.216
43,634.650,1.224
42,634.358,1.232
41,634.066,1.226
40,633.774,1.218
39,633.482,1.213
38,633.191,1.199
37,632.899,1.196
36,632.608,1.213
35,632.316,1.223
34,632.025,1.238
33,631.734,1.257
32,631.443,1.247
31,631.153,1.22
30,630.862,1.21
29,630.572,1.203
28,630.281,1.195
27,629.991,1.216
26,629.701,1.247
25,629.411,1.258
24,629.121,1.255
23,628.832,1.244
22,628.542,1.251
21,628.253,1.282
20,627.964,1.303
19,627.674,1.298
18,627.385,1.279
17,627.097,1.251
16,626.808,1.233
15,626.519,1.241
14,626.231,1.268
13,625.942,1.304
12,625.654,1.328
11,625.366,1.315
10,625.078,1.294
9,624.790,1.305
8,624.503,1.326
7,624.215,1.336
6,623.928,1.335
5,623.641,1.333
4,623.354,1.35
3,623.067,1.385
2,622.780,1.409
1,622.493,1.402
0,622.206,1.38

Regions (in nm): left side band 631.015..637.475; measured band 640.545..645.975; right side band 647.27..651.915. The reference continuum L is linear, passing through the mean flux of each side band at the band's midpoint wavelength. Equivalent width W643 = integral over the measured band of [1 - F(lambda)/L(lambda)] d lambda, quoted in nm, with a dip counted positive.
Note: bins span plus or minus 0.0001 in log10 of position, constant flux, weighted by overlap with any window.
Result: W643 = 0.25 nm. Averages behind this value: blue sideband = 1.23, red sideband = 1.06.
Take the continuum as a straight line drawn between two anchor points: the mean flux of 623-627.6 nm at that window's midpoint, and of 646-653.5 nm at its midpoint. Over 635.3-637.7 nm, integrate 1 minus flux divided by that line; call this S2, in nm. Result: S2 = -0.13 nm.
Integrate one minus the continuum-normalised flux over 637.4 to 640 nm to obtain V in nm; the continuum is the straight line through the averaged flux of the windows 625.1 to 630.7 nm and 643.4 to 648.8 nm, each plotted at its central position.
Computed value -0.47 nm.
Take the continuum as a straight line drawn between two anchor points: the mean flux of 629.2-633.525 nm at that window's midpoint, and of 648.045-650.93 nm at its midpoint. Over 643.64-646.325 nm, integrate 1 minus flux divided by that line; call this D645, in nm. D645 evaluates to 0.601 nm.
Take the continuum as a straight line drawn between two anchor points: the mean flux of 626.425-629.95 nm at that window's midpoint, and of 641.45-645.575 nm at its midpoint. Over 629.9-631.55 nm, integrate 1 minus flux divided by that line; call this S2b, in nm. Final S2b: 0.03 nm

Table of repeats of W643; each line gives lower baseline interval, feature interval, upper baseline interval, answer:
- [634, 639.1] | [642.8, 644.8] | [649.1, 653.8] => 0.08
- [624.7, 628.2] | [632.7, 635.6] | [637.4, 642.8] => 0.05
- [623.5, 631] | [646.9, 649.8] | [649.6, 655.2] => 0.64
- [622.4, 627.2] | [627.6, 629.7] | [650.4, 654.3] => 0.05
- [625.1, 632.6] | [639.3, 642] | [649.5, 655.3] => 0.04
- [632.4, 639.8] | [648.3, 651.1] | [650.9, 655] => 0.06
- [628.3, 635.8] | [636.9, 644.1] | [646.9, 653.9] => -0.22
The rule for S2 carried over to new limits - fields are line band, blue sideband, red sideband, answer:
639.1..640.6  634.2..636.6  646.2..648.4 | -0.21 nm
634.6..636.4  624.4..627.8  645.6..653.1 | -0.12 nm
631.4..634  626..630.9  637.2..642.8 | 0.03 nm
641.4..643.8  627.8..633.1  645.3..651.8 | -0.28 nm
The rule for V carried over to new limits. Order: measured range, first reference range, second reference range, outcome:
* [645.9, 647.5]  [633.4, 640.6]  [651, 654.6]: 0.656 nm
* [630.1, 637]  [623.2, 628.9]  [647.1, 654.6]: 0.024 nm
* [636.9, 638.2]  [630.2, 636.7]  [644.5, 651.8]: -0.074 nm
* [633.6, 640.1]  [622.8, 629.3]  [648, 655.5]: 0.054 nm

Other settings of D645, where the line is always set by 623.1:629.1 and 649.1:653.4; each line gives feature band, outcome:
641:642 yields 0.027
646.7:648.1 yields 0.626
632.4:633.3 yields 0.042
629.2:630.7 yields 0.060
